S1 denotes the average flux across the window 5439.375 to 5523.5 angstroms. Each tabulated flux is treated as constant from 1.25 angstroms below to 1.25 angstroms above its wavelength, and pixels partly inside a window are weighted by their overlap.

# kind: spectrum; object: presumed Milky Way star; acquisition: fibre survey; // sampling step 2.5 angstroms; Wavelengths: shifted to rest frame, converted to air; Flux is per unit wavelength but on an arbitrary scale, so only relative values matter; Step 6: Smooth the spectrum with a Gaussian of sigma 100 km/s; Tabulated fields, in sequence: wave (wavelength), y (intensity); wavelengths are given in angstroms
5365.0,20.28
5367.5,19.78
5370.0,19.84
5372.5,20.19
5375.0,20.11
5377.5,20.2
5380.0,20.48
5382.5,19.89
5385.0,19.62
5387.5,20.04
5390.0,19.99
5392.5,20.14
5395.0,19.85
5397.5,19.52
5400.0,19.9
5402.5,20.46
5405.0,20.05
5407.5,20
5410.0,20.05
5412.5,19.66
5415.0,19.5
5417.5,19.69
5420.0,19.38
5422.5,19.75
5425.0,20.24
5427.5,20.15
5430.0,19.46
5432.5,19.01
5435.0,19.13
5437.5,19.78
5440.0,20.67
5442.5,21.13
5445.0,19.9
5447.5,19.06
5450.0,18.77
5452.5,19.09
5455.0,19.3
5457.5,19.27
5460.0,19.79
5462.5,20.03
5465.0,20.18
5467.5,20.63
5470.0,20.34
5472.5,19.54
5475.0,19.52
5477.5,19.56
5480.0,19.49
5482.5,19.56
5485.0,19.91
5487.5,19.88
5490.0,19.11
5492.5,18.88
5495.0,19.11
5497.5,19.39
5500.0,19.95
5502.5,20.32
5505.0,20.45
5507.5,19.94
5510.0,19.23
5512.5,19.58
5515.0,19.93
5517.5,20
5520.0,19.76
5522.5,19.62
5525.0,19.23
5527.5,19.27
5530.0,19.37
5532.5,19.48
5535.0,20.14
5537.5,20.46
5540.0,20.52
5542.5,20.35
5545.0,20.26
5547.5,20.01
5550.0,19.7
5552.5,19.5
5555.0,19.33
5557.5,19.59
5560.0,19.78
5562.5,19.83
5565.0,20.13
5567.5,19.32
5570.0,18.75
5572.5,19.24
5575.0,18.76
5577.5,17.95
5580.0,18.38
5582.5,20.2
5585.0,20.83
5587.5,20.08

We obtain 19.7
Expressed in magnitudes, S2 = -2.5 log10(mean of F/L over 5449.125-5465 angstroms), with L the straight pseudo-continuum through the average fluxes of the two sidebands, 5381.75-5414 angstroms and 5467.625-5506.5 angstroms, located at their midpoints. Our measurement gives 0.02 mag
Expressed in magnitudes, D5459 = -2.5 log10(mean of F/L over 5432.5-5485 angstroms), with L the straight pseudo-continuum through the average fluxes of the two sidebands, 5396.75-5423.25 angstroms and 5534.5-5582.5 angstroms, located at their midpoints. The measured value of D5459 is 0.00 mag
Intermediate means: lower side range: 19.8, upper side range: 19.6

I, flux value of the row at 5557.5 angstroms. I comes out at 19.59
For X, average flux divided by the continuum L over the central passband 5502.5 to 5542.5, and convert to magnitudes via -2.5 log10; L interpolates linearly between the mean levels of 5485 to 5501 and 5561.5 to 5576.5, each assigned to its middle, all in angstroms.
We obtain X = -0.025 mag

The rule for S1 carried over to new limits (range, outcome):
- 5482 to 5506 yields 19.7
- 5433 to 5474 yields 19.8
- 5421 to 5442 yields 19.8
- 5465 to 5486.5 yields 19.8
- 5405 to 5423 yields 19.7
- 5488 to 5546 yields 19.8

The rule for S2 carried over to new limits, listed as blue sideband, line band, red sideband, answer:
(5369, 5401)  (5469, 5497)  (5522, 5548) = 0.02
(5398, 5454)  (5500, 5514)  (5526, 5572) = -0.01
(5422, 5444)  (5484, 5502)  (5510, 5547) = 0.02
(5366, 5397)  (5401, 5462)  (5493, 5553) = 0.01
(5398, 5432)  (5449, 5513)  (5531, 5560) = 0.01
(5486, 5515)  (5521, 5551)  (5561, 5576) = -0.02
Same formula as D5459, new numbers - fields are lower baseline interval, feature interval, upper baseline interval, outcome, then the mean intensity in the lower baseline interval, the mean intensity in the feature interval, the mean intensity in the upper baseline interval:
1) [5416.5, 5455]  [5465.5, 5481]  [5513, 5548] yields -0.01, 19.7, 19.9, 19.9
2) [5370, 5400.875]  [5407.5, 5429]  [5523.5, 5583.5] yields 0.01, 20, 19.8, 19.6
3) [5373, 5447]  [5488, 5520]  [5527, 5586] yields 0.00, 19.9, 19.7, 19.6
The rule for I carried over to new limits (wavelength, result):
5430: 19.46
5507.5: 19.94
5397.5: 19.52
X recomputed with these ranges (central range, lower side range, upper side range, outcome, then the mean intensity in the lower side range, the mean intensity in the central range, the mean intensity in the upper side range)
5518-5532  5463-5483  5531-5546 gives 0.04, 19.9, 19.5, 20.2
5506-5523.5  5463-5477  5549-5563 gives 0.00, 20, 19.7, 19.6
